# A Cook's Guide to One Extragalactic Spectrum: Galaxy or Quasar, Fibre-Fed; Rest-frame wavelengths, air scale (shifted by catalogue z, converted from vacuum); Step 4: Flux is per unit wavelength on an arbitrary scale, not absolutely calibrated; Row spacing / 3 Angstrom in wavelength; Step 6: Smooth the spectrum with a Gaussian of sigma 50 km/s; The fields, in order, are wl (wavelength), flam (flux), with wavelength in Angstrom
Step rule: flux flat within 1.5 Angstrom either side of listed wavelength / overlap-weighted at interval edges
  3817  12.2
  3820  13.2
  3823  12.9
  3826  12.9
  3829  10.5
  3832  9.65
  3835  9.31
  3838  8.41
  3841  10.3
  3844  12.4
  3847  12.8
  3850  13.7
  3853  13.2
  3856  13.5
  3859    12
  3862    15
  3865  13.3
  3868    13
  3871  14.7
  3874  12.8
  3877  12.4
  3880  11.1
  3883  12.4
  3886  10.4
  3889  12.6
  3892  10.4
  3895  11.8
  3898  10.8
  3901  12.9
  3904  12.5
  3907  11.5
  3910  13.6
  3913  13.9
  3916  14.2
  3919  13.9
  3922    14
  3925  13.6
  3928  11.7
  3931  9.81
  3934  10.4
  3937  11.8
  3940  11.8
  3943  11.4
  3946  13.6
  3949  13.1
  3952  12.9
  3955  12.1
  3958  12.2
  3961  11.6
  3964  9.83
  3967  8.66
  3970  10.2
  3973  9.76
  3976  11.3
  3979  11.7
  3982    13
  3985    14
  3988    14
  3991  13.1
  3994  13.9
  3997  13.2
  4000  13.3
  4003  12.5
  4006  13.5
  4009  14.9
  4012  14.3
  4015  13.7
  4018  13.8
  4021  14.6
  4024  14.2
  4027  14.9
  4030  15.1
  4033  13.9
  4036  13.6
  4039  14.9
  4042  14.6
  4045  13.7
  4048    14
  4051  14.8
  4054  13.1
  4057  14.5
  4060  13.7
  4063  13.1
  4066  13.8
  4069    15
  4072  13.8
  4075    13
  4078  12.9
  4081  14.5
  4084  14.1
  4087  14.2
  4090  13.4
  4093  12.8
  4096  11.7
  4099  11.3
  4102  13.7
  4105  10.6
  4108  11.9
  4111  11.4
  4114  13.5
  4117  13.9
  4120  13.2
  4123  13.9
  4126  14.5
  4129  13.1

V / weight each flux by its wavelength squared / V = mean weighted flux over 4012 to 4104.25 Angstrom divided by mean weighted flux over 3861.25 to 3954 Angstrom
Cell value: 1.2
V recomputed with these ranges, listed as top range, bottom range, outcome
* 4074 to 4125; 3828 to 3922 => 1.18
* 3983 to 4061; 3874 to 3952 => 1.21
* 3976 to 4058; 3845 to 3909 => 1.19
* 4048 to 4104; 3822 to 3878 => 1.24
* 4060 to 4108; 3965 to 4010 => 1.11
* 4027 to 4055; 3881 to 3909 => 1.31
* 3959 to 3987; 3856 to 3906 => 0.95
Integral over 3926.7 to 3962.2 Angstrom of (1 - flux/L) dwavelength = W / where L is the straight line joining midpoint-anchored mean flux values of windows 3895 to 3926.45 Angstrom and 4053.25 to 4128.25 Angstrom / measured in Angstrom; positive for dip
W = 3.3 Angstrom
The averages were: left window 13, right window 13.3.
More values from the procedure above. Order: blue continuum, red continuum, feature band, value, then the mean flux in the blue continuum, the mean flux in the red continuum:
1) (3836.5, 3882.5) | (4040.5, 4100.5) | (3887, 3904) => 1.4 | 12.6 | 13.6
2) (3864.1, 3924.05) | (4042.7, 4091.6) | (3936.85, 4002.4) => 5.2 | 12.6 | 13.9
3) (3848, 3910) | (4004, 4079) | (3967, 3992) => 2.9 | 12.5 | 14.1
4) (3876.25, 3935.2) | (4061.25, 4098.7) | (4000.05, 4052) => -4.3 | 12.2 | 13.5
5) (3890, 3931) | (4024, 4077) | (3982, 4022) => -0.5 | 12.6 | 14.1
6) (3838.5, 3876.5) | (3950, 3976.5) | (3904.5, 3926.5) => -3.0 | 12.9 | 11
